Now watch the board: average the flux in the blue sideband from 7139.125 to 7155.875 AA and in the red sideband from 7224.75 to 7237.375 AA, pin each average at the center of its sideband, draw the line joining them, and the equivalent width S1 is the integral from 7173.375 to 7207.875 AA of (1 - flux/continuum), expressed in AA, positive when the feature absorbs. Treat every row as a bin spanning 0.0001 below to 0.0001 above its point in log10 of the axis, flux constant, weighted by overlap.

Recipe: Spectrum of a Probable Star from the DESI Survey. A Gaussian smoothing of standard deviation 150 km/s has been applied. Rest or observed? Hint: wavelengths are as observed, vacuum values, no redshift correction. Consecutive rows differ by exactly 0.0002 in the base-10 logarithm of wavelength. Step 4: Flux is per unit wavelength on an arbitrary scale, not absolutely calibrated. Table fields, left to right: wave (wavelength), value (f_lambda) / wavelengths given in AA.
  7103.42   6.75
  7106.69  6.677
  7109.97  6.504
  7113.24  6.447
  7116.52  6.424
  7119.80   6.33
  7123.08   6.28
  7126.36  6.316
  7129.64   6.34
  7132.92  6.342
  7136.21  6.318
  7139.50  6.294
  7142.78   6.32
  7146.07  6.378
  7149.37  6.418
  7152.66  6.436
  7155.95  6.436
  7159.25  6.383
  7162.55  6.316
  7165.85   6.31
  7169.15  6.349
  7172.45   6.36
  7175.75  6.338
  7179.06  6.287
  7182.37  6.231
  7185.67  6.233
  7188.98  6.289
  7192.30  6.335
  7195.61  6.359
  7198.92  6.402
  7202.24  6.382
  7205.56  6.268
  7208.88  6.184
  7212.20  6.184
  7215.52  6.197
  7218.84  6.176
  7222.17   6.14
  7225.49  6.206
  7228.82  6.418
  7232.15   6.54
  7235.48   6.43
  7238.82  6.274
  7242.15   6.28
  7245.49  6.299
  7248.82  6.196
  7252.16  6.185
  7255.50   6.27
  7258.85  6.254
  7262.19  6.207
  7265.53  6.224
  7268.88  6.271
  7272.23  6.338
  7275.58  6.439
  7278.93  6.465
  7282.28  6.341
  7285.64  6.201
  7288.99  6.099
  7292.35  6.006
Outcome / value 0.5 AA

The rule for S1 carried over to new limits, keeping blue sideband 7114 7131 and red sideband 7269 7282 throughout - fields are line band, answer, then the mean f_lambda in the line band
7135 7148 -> 0.04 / 6.33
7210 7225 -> 0.46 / 6.18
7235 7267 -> 0.64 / 6.26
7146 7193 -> 0.14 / 6.34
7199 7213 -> 0.20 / 6.27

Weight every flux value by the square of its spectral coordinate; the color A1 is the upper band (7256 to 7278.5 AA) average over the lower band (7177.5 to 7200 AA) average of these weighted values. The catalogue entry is 1.02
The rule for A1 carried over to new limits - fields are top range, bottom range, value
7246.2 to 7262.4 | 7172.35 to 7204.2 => 1.00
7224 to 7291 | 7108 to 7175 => 1.02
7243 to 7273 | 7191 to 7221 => 1.01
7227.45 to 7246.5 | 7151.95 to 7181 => 1.02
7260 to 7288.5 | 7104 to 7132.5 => 1.02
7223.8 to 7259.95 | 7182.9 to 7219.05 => 1.02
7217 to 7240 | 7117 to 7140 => 1.03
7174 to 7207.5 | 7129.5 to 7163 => 1.00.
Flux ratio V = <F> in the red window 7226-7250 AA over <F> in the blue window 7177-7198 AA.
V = 1.01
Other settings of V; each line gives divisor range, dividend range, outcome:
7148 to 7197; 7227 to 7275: 0.99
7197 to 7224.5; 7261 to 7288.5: 1.01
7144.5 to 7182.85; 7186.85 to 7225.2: 0.99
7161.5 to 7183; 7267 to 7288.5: 1.00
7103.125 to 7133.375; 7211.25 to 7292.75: 0.97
